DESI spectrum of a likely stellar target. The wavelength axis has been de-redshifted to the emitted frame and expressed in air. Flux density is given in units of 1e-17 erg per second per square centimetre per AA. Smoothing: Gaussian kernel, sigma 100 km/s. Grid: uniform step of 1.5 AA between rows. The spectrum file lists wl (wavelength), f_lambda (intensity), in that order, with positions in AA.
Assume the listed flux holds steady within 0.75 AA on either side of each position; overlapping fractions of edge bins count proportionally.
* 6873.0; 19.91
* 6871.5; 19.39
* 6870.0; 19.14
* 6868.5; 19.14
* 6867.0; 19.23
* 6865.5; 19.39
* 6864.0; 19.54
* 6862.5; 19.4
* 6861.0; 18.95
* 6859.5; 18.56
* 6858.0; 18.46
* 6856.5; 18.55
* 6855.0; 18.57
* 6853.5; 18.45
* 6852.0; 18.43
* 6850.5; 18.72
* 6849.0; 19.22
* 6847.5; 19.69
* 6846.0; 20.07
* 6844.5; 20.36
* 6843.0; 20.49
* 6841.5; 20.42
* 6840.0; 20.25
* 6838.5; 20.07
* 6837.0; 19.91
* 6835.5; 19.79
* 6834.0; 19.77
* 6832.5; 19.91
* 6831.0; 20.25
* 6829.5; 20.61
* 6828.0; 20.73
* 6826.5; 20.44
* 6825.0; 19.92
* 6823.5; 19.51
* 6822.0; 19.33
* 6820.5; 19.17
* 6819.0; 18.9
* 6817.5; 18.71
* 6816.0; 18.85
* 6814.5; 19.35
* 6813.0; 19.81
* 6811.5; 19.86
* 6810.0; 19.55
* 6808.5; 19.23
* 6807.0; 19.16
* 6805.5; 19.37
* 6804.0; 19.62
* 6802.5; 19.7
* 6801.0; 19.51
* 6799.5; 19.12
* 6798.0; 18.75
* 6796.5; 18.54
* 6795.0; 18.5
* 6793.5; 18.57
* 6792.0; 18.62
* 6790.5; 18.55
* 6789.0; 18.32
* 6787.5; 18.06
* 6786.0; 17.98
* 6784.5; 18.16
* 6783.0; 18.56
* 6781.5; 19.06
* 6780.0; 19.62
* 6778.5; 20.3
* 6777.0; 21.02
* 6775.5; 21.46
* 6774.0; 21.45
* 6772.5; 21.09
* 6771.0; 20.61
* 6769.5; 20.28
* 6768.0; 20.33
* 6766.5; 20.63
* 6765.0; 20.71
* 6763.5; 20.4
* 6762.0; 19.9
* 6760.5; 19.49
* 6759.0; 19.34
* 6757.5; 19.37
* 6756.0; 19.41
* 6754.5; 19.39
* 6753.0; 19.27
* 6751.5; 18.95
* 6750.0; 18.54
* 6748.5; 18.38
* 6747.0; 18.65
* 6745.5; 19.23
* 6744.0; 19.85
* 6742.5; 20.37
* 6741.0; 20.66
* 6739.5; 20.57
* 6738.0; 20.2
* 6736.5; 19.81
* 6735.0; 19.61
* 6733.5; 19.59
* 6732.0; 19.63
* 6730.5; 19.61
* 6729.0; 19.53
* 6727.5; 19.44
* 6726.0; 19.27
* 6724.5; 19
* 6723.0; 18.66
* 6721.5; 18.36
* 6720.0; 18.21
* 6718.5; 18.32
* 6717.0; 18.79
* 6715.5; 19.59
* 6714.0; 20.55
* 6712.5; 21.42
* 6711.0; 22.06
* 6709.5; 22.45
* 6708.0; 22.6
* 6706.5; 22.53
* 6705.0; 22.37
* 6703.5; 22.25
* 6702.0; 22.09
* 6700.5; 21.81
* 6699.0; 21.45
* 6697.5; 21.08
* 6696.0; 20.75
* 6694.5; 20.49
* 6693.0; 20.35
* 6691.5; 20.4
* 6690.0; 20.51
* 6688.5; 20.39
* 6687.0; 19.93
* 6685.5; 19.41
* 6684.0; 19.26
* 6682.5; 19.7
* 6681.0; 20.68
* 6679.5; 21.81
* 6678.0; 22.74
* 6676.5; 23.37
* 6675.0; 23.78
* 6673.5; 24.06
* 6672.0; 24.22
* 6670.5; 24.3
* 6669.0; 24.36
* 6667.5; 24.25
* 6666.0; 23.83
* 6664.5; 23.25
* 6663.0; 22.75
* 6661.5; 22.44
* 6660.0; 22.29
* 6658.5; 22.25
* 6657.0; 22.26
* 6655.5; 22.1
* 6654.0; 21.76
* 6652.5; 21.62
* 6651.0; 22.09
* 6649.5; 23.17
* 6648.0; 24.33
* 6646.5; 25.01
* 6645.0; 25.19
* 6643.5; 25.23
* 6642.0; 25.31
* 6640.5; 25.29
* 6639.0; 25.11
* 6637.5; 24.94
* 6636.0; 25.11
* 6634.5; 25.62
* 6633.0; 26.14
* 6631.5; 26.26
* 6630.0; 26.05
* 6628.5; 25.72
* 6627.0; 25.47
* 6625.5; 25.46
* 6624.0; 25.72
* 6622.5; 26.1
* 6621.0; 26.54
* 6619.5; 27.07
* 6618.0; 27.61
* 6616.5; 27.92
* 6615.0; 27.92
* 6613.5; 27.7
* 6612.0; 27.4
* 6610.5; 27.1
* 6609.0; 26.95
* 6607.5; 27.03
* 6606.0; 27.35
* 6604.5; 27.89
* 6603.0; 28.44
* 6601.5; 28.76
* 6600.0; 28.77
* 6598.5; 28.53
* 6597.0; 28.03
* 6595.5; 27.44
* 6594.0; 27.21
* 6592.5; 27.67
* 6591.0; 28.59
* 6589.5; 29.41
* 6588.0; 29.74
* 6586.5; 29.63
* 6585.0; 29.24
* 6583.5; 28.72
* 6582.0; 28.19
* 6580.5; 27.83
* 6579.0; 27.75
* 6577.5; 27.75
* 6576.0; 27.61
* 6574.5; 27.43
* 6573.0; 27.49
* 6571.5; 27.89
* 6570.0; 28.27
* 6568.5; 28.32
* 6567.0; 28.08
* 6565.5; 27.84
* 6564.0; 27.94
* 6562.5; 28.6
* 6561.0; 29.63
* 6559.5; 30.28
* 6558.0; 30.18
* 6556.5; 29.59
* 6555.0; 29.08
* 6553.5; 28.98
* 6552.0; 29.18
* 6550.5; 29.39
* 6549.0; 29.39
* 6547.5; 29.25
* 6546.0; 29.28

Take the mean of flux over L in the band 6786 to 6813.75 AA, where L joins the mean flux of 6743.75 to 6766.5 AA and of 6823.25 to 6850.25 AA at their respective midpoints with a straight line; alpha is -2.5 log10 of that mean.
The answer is 0.042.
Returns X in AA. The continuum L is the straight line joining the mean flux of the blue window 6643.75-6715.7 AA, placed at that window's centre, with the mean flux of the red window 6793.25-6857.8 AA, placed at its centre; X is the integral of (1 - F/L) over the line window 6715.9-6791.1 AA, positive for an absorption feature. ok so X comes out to 4.6 AA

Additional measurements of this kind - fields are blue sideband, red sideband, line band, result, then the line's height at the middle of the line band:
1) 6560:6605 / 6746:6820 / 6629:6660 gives 1.65 AA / 25.6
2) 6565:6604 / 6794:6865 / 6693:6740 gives 6.25 AA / 23.5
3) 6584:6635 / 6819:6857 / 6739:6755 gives 2.36 AA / 22.8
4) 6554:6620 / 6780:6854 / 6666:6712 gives 4.58 AA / 24.3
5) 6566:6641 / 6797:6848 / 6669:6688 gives 2.11 AA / 24.7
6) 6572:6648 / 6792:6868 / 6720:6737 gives 2.74 AA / 23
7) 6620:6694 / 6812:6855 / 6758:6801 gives 2.63 AA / 20.8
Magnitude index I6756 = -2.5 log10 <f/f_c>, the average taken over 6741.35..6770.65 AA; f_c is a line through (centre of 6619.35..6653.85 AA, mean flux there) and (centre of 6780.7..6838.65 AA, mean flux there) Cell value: 0.08 mag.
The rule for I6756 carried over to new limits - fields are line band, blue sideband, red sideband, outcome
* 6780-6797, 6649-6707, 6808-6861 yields 0.10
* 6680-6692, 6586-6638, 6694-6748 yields 0.13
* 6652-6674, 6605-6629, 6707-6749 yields 0.04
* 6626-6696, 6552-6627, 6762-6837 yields 0.09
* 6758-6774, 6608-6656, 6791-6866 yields 0.05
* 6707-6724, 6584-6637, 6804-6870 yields 0.18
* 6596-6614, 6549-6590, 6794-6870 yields -0.02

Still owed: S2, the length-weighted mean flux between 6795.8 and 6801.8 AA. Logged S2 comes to 19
